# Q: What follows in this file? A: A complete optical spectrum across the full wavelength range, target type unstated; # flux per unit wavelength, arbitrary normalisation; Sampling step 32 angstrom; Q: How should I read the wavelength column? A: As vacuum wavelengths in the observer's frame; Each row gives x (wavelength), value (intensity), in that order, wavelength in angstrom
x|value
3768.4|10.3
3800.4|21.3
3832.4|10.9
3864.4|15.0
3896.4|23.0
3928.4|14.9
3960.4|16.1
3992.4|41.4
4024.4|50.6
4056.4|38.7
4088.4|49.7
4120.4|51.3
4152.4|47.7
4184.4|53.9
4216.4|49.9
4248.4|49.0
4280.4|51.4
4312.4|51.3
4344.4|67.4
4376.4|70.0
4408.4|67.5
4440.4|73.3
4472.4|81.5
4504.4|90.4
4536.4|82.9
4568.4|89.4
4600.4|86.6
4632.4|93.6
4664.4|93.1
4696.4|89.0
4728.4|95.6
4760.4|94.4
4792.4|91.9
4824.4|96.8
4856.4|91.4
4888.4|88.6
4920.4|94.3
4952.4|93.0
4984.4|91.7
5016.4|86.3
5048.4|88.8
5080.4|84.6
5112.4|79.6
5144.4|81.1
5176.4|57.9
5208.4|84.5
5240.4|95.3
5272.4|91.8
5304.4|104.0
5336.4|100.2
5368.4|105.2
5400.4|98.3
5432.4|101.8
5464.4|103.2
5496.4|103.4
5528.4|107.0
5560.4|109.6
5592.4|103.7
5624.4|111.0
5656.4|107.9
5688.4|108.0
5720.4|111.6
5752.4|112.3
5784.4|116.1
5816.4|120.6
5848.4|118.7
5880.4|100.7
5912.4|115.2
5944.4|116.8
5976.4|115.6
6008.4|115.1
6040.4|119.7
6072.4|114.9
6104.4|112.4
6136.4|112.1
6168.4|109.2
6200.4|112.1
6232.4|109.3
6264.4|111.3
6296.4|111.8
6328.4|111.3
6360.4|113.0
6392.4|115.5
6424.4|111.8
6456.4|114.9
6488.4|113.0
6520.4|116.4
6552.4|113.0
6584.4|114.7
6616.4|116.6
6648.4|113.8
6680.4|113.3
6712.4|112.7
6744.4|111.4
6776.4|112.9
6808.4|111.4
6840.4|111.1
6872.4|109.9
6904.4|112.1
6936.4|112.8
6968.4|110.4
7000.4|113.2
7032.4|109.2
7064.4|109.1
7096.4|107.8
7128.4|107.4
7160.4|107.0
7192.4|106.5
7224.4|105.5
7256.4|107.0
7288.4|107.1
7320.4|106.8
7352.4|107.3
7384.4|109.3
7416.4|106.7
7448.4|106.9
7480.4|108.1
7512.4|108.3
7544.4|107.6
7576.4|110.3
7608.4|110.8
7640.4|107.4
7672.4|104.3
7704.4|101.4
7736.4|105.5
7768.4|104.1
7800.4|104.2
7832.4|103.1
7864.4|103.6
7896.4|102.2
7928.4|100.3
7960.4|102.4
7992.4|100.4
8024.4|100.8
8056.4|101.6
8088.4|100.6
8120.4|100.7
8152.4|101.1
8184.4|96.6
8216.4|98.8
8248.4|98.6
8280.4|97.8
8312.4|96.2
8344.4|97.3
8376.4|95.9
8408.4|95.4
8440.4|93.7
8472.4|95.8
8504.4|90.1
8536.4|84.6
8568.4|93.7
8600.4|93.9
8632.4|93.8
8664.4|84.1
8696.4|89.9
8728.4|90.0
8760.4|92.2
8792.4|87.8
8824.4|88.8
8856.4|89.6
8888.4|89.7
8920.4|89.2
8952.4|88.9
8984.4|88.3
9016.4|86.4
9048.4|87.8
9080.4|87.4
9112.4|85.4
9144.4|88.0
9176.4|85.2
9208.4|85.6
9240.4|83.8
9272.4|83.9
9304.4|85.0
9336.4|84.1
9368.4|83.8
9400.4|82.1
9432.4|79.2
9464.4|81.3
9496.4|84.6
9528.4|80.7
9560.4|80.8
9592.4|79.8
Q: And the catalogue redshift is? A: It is 0.00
